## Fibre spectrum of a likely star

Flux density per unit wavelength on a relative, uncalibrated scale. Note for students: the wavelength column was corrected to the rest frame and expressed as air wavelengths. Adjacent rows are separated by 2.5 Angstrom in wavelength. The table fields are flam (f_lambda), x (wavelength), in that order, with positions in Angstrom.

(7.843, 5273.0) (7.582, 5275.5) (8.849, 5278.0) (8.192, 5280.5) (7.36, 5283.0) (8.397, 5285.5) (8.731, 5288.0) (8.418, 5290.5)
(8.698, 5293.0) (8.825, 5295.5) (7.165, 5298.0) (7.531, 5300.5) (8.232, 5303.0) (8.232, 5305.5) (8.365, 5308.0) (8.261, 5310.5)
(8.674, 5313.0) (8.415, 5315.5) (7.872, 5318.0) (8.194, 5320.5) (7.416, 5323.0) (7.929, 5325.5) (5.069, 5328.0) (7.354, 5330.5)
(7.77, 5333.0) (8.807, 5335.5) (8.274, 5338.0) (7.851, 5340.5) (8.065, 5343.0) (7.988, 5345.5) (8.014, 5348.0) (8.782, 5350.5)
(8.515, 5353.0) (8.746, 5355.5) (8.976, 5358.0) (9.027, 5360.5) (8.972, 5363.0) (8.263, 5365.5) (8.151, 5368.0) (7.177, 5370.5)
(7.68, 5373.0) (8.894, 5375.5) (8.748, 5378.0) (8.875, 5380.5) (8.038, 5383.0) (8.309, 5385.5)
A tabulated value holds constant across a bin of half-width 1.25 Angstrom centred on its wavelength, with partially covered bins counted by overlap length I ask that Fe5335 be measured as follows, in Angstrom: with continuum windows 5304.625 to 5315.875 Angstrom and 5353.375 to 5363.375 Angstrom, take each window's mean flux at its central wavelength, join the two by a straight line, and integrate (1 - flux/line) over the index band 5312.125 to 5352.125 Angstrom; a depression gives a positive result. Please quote 3.3 Angstrom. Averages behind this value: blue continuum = 8.39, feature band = 7.9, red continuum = 8.89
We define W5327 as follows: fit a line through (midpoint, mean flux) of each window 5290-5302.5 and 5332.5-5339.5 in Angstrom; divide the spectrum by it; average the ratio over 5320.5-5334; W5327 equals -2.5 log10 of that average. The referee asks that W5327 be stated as 0.15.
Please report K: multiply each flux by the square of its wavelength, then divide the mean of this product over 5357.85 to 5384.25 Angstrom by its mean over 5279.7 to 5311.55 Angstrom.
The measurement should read 1.06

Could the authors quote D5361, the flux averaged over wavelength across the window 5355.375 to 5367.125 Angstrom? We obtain 8.78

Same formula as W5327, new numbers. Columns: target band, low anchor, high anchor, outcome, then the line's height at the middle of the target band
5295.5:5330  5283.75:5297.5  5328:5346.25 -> 0.05 mag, 8.17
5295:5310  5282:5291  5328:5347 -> 0.01 mag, 8.11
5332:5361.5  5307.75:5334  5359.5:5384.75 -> -0.05 mag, 8.06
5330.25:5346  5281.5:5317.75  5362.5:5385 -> 0.03 mag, 8.26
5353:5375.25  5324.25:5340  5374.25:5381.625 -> 0.00 mag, 8.45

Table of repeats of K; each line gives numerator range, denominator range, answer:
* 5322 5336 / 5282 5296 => 0.88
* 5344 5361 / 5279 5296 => 1.05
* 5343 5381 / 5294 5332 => 1.10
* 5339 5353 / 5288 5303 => 1.02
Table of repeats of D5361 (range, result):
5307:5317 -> 8.42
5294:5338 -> 7.9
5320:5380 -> 8.12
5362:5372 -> 8.11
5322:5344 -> 7.61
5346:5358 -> 8.53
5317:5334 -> 7.36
